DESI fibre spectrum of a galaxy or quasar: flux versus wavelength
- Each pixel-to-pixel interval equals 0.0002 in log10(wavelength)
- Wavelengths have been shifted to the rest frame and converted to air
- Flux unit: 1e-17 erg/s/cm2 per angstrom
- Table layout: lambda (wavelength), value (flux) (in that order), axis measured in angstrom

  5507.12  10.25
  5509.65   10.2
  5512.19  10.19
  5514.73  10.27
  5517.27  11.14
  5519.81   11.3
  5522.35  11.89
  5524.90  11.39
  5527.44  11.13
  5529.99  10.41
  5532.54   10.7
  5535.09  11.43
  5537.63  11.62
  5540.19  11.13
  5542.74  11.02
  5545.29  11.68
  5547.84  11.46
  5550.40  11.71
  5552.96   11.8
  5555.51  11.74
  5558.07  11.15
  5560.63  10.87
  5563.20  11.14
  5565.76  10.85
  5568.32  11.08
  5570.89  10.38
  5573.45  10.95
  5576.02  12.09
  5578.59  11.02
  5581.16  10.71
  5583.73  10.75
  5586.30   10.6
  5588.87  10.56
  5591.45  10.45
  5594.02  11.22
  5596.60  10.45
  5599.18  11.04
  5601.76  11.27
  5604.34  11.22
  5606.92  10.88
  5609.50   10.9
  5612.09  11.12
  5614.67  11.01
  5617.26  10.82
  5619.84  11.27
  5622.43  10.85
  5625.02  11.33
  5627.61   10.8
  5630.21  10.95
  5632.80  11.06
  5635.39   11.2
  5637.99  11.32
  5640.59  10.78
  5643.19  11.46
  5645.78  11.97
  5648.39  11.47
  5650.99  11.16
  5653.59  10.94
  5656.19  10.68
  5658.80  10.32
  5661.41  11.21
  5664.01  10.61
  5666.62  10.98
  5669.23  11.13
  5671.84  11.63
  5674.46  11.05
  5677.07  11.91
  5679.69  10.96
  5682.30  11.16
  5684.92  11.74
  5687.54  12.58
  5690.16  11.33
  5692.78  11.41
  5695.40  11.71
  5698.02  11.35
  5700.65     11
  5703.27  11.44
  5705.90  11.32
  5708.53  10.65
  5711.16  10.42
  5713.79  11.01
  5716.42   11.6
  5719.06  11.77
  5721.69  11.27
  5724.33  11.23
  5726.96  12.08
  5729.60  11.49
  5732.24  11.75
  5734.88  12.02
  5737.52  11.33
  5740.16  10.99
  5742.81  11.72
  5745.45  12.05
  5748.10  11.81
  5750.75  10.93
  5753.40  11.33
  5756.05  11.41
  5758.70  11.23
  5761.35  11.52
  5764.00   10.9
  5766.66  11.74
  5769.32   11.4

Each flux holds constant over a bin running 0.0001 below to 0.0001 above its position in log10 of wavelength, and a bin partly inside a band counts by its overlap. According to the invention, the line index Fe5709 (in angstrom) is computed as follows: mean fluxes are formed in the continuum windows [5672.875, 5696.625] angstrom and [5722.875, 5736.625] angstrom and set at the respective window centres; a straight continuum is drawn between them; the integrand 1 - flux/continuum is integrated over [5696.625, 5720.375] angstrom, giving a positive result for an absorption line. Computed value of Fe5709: 0.9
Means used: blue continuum 11.5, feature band 11.2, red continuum 11.7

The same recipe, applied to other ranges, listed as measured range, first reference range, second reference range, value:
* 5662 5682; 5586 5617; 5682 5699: 0.5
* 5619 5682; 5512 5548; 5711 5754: 1.2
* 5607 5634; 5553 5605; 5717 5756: 0.3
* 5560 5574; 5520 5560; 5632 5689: 0.6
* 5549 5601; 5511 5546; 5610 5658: 0.3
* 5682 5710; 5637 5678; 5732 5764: -0.3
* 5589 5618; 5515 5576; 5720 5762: 1.0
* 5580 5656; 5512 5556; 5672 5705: 2.4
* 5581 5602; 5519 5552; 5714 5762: 1.1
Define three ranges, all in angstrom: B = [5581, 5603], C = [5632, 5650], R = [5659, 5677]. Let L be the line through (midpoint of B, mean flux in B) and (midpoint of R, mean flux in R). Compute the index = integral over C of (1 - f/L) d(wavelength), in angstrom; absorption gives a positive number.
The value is -0.5 angstrom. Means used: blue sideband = 10.8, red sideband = 11.1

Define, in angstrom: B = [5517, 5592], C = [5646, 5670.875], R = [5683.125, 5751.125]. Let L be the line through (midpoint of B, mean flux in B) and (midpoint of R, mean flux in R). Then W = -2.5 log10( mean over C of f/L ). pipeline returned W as 0.03 mag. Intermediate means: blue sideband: 11.1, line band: 11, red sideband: 11.5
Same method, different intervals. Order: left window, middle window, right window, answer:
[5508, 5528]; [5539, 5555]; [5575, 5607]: -0.05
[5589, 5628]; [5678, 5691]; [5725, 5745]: -0.02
